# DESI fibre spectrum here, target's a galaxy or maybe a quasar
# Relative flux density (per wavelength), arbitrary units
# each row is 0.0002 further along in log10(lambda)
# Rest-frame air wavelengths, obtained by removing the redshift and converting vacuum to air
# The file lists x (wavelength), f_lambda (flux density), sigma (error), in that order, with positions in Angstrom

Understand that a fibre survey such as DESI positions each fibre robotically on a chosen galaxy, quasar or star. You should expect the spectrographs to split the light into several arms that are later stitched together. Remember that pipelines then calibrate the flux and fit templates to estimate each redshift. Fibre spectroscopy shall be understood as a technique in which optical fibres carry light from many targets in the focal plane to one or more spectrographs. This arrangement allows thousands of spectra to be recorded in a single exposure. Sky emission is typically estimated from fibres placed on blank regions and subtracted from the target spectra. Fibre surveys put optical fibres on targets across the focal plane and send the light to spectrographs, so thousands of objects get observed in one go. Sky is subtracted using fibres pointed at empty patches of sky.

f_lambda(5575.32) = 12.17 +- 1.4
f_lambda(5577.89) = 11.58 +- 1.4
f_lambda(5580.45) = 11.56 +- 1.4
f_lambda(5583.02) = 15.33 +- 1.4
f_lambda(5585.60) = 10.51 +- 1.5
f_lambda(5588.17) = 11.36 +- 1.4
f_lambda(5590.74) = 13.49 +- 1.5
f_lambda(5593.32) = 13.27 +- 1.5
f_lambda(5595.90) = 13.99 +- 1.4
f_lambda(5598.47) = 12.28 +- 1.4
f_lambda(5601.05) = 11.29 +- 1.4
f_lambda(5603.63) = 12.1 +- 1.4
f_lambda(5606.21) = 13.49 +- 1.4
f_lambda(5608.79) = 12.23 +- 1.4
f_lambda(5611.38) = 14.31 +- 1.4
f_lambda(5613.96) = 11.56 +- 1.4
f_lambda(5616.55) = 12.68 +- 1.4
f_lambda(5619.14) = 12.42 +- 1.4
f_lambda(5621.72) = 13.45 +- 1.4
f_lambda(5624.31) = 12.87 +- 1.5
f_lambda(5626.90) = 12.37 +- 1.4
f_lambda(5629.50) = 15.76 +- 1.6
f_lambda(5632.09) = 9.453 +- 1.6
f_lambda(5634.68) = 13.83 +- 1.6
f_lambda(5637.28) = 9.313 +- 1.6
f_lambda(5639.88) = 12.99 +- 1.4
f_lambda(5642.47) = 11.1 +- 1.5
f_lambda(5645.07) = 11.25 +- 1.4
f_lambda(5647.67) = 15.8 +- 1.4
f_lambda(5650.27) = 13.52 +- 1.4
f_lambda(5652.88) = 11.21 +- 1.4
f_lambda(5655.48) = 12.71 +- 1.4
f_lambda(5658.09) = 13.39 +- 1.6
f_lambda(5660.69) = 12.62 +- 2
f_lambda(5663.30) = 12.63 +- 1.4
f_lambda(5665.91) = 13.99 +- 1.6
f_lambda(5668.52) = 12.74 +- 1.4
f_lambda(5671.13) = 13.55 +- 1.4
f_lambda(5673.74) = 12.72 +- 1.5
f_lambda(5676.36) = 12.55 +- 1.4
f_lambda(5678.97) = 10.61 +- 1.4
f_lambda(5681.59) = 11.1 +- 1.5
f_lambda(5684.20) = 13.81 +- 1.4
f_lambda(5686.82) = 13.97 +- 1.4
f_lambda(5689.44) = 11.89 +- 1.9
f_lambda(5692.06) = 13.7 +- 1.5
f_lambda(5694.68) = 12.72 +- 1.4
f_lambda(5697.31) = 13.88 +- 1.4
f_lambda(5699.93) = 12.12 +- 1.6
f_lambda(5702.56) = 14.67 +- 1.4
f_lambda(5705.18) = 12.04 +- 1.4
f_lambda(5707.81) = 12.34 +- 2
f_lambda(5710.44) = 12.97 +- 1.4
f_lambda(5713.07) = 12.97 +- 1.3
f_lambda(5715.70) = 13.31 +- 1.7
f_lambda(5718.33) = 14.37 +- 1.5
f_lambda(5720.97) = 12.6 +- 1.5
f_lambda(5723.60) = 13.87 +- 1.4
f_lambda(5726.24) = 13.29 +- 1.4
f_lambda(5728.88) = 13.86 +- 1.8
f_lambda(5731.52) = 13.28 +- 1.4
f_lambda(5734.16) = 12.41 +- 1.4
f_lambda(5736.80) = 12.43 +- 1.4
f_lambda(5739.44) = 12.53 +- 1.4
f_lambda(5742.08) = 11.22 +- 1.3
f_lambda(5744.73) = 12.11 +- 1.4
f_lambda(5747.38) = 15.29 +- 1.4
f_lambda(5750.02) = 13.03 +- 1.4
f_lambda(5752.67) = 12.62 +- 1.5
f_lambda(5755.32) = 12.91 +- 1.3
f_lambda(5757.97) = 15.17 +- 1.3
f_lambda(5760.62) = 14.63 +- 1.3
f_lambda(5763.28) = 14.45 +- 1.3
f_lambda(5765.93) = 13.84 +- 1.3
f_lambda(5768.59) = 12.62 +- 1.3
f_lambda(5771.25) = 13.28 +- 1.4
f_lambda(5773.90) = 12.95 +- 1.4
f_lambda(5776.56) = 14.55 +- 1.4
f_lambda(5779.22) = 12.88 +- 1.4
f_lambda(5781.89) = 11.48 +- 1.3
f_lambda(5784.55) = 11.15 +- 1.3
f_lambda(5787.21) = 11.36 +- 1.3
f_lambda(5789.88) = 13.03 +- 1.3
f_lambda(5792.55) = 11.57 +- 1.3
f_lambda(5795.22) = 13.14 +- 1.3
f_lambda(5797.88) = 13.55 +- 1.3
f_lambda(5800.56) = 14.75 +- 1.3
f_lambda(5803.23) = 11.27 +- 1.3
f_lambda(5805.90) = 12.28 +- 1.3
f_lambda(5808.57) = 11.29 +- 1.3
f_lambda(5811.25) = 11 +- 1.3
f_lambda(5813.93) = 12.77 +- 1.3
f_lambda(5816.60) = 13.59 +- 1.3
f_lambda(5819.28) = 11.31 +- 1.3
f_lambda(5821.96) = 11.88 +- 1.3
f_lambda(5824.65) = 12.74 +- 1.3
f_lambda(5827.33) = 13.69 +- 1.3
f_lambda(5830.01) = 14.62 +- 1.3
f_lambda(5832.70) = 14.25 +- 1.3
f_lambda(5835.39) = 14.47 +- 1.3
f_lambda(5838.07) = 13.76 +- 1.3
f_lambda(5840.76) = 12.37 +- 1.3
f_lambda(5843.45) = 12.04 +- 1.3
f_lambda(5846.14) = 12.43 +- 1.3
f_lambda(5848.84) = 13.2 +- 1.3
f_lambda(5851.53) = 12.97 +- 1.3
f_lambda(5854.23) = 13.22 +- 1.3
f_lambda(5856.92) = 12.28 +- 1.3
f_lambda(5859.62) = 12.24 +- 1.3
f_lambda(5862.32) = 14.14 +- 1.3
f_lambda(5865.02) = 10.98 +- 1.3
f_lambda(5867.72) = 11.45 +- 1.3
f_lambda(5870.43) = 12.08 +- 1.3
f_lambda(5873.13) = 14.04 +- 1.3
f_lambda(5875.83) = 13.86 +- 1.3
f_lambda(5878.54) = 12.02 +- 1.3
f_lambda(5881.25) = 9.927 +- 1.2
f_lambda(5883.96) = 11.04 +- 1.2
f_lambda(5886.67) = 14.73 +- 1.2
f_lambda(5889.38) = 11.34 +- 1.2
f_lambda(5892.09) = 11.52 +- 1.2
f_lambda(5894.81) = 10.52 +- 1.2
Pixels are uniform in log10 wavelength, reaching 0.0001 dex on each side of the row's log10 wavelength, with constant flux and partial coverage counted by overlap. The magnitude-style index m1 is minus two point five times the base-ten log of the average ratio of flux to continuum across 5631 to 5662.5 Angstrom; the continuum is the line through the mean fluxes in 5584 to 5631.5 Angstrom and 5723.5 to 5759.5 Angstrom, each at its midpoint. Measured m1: 0.05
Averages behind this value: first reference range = 12.7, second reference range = 13.1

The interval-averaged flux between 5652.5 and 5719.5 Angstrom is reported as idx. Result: 12.9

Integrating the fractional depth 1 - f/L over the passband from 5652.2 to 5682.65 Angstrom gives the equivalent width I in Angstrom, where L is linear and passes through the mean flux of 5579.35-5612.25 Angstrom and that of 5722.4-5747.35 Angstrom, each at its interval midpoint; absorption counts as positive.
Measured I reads 0.7 Angstrom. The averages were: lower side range 12.7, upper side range 12.9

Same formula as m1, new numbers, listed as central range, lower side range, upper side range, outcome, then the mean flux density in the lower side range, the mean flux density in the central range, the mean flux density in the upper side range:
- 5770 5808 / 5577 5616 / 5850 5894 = -0.019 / 12.6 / 12.6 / 12.3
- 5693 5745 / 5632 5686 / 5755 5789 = -0.009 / 12.5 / 13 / 13.2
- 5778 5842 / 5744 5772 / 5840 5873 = 0.031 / 13.7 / 12.7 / 12.5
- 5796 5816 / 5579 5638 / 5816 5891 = 0.018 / 12.6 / 12.5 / 12.7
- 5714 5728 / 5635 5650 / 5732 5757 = -0.067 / 12.3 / 13.5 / 12.8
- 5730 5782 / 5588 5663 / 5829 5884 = -0.043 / 12.6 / 13.2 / 12.8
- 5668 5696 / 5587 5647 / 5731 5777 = 0.018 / 12.5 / 12.7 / 13.3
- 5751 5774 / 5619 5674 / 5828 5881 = -0.066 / 12.7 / 13.6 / 12.9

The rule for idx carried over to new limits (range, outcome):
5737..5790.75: 13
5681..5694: 13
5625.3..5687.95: 12.6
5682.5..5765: 13.2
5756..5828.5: 12.8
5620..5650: 12.6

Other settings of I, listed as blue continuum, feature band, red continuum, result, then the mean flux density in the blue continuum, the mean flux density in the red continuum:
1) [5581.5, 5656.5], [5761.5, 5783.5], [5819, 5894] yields -1.1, 12.6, 12.7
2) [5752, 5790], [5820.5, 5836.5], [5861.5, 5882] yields -1.1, 13.1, 12.3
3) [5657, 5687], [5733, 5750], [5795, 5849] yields 0.2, 12.8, 12.9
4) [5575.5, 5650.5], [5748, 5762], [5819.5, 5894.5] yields -1.3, 12.6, 12.7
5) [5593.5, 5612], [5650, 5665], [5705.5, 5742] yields 0.3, 12.8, 13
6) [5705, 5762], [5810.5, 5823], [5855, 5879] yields 0.6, 13.2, 12.6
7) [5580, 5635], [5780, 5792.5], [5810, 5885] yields 0.9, 12.7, 12.7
